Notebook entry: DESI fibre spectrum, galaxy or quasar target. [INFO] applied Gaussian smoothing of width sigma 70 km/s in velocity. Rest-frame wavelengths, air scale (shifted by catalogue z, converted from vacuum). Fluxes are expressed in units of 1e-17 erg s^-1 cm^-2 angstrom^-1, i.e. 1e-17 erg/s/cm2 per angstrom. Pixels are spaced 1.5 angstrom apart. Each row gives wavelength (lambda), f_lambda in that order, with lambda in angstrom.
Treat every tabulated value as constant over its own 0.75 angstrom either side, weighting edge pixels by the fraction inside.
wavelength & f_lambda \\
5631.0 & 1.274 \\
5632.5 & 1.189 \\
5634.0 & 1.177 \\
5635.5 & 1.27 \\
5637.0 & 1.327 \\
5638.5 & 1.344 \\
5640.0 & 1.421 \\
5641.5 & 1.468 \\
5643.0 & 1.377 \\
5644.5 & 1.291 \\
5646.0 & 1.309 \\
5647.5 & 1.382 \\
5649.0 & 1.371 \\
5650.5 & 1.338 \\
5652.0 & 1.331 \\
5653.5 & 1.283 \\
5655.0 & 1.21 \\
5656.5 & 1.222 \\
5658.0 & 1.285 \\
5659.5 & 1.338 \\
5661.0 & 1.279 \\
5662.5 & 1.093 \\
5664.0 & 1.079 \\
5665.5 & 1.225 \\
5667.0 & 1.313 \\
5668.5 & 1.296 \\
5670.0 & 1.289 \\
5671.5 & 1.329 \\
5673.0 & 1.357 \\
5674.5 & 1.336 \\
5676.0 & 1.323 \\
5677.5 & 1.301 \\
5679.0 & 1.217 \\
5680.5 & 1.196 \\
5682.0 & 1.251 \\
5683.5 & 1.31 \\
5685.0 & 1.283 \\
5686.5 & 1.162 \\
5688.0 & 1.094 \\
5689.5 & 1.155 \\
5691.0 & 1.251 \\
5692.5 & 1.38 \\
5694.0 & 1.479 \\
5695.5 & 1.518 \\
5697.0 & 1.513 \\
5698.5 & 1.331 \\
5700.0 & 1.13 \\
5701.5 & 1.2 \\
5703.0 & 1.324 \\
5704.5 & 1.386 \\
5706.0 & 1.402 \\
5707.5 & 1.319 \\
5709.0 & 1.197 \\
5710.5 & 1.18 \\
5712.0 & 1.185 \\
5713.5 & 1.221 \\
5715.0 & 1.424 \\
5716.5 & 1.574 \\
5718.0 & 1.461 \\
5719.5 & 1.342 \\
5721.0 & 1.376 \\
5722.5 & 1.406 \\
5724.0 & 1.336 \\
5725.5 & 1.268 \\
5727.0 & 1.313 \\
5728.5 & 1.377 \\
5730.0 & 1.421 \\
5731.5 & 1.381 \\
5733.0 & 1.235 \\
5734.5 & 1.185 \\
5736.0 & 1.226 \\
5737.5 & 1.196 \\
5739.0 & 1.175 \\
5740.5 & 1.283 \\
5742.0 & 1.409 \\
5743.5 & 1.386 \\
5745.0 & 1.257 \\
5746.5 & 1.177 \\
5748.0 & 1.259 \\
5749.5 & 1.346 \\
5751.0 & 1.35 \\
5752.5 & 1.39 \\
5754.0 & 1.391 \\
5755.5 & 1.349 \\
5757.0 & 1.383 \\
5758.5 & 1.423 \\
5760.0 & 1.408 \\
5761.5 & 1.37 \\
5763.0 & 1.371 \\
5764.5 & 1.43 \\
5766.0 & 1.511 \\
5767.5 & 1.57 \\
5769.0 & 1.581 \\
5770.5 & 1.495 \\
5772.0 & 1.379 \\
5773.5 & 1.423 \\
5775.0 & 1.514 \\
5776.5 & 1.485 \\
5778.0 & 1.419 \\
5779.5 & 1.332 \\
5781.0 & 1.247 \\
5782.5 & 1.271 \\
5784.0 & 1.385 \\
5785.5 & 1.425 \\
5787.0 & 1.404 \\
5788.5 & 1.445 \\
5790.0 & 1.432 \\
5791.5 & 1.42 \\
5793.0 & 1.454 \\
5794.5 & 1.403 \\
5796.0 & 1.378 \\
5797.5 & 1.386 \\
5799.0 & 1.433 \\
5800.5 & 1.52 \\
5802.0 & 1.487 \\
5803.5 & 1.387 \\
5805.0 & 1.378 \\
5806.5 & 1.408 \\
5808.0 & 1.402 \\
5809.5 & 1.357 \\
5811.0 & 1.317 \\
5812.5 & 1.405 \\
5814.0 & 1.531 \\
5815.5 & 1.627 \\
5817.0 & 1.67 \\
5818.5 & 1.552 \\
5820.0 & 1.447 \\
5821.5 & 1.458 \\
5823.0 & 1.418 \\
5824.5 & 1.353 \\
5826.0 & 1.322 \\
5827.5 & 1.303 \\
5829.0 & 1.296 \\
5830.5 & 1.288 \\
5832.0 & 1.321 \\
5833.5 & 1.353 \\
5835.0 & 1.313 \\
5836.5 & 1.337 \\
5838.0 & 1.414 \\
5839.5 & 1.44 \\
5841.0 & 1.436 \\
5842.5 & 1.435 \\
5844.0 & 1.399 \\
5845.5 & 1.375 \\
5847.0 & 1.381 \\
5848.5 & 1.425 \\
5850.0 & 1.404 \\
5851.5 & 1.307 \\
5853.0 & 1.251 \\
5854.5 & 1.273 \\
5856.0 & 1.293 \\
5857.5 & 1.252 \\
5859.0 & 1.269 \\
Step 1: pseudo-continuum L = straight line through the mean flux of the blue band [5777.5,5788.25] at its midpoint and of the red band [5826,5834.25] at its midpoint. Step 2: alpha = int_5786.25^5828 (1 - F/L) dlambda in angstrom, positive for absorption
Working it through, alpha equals -3.1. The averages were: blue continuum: 1.36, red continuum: 1.31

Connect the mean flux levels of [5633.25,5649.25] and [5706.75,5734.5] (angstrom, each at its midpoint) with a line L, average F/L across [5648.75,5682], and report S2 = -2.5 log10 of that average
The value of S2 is 0.05 mag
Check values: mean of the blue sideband 1.34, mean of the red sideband 1.33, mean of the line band 1.27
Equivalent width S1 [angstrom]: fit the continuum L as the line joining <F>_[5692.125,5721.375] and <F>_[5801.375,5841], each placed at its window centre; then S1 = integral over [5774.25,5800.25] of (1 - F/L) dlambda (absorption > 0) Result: -0.3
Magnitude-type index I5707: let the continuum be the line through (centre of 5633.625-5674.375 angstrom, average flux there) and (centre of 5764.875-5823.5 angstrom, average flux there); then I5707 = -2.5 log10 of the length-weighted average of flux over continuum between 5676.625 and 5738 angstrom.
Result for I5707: 0.04 mag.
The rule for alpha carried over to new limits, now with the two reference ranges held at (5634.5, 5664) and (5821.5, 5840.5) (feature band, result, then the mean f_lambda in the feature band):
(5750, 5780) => -2.1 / 1.43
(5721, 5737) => 0.1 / 1.32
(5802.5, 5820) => -1.4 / 1.46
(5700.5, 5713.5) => 0.5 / 1.27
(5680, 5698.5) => 0.2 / 1.3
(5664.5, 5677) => 0.1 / 1.3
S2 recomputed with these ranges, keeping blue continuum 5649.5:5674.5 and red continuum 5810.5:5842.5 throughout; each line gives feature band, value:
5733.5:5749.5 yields 0.07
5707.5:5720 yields -0.01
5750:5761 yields -0.03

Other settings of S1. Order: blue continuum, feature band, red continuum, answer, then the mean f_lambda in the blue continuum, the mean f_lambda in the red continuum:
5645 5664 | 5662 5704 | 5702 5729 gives 0.90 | 1.28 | 1.34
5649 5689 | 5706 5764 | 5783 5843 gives 0.17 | 1.26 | 1.41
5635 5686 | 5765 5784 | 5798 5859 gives -1.01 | 1.29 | 1.39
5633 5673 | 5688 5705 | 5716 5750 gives -0.18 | 1.29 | 1.32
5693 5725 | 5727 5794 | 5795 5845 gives 0.28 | 1.35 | 1.41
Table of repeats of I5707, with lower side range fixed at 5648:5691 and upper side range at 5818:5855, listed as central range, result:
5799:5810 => -0.06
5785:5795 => -0.07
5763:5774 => -0.12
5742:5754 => -0.01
